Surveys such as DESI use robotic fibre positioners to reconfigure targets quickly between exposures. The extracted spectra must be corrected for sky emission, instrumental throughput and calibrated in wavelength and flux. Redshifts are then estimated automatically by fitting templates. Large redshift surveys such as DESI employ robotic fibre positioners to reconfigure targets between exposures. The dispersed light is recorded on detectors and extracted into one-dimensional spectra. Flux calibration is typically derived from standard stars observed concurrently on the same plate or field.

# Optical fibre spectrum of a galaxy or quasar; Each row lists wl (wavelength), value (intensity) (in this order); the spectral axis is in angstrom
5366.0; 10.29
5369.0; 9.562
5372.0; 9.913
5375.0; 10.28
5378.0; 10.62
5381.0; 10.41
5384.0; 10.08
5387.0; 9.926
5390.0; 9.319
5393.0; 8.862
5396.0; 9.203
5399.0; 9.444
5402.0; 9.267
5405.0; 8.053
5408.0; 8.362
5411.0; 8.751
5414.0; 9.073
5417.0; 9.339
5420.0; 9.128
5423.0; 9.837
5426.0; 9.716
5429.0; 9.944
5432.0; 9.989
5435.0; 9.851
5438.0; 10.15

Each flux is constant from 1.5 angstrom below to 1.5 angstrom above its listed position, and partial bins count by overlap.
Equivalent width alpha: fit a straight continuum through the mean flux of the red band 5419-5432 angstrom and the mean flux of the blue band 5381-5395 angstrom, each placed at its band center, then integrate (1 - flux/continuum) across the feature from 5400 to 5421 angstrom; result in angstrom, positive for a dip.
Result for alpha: 1.8 angstrom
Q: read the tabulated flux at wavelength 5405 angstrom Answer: 8.053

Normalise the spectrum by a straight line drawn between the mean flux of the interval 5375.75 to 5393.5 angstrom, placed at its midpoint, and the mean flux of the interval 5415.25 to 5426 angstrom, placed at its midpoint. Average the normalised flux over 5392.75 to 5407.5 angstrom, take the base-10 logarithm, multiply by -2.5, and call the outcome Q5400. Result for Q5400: 0.09 mag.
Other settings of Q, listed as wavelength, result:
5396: 9.203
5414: 9.073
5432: 9.989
